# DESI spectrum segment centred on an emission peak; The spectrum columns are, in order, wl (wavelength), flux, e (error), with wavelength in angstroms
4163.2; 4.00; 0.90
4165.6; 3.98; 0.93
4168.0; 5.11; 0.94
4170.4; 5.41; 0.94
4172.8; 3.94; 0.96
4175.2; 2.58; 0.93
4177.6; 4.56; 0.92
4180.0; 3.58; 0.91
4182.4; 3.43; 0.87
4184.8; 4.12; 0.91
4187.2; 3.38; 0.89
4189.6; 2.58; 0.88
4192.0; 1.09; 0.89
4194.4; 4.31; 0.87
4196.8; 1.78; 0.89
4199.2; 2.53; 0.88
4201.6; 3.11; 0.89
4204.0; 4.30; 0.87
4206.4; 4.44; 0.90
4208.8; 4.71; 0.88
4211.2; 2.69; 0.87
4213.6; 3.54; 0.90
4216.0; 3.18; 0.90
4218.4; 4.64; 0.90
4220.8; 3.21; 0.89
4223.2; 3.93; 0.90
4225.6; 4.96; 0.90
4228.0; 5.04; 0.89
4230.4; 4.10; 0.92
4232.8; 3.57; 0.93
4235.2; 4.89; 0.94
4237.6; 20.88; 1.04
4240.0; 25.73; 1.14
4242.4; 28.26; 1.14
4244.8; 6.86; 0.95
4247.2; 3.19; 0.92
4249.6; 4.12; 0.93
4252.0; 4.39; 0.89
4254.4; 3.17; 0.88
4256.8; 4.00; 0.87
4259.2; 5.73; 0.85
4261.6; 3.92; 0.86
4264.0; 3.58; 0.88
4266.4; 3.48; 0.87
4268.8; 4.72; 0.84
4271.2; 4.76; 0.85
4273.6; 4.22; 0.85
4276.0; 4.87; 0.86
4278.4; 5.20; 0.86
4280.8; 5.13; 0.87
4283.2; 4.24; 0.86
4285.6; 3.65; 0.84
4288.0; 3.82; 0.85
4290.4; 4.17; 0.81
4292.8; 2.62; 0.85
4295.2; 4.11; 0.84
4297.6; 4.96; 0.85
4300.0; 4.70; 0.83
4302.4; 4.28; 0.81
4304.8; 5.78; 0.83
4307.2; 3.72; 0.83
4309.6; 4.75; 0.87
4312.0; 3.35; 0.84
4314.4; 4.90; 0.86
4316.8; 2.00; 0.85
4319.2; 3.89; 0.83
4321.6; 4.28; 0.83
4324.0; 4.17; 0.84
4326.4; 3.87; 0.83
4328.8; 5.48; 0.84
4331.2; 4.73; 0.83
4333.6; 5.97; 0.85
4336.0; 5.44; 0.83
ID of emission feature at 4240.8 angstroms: [O II] 3727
